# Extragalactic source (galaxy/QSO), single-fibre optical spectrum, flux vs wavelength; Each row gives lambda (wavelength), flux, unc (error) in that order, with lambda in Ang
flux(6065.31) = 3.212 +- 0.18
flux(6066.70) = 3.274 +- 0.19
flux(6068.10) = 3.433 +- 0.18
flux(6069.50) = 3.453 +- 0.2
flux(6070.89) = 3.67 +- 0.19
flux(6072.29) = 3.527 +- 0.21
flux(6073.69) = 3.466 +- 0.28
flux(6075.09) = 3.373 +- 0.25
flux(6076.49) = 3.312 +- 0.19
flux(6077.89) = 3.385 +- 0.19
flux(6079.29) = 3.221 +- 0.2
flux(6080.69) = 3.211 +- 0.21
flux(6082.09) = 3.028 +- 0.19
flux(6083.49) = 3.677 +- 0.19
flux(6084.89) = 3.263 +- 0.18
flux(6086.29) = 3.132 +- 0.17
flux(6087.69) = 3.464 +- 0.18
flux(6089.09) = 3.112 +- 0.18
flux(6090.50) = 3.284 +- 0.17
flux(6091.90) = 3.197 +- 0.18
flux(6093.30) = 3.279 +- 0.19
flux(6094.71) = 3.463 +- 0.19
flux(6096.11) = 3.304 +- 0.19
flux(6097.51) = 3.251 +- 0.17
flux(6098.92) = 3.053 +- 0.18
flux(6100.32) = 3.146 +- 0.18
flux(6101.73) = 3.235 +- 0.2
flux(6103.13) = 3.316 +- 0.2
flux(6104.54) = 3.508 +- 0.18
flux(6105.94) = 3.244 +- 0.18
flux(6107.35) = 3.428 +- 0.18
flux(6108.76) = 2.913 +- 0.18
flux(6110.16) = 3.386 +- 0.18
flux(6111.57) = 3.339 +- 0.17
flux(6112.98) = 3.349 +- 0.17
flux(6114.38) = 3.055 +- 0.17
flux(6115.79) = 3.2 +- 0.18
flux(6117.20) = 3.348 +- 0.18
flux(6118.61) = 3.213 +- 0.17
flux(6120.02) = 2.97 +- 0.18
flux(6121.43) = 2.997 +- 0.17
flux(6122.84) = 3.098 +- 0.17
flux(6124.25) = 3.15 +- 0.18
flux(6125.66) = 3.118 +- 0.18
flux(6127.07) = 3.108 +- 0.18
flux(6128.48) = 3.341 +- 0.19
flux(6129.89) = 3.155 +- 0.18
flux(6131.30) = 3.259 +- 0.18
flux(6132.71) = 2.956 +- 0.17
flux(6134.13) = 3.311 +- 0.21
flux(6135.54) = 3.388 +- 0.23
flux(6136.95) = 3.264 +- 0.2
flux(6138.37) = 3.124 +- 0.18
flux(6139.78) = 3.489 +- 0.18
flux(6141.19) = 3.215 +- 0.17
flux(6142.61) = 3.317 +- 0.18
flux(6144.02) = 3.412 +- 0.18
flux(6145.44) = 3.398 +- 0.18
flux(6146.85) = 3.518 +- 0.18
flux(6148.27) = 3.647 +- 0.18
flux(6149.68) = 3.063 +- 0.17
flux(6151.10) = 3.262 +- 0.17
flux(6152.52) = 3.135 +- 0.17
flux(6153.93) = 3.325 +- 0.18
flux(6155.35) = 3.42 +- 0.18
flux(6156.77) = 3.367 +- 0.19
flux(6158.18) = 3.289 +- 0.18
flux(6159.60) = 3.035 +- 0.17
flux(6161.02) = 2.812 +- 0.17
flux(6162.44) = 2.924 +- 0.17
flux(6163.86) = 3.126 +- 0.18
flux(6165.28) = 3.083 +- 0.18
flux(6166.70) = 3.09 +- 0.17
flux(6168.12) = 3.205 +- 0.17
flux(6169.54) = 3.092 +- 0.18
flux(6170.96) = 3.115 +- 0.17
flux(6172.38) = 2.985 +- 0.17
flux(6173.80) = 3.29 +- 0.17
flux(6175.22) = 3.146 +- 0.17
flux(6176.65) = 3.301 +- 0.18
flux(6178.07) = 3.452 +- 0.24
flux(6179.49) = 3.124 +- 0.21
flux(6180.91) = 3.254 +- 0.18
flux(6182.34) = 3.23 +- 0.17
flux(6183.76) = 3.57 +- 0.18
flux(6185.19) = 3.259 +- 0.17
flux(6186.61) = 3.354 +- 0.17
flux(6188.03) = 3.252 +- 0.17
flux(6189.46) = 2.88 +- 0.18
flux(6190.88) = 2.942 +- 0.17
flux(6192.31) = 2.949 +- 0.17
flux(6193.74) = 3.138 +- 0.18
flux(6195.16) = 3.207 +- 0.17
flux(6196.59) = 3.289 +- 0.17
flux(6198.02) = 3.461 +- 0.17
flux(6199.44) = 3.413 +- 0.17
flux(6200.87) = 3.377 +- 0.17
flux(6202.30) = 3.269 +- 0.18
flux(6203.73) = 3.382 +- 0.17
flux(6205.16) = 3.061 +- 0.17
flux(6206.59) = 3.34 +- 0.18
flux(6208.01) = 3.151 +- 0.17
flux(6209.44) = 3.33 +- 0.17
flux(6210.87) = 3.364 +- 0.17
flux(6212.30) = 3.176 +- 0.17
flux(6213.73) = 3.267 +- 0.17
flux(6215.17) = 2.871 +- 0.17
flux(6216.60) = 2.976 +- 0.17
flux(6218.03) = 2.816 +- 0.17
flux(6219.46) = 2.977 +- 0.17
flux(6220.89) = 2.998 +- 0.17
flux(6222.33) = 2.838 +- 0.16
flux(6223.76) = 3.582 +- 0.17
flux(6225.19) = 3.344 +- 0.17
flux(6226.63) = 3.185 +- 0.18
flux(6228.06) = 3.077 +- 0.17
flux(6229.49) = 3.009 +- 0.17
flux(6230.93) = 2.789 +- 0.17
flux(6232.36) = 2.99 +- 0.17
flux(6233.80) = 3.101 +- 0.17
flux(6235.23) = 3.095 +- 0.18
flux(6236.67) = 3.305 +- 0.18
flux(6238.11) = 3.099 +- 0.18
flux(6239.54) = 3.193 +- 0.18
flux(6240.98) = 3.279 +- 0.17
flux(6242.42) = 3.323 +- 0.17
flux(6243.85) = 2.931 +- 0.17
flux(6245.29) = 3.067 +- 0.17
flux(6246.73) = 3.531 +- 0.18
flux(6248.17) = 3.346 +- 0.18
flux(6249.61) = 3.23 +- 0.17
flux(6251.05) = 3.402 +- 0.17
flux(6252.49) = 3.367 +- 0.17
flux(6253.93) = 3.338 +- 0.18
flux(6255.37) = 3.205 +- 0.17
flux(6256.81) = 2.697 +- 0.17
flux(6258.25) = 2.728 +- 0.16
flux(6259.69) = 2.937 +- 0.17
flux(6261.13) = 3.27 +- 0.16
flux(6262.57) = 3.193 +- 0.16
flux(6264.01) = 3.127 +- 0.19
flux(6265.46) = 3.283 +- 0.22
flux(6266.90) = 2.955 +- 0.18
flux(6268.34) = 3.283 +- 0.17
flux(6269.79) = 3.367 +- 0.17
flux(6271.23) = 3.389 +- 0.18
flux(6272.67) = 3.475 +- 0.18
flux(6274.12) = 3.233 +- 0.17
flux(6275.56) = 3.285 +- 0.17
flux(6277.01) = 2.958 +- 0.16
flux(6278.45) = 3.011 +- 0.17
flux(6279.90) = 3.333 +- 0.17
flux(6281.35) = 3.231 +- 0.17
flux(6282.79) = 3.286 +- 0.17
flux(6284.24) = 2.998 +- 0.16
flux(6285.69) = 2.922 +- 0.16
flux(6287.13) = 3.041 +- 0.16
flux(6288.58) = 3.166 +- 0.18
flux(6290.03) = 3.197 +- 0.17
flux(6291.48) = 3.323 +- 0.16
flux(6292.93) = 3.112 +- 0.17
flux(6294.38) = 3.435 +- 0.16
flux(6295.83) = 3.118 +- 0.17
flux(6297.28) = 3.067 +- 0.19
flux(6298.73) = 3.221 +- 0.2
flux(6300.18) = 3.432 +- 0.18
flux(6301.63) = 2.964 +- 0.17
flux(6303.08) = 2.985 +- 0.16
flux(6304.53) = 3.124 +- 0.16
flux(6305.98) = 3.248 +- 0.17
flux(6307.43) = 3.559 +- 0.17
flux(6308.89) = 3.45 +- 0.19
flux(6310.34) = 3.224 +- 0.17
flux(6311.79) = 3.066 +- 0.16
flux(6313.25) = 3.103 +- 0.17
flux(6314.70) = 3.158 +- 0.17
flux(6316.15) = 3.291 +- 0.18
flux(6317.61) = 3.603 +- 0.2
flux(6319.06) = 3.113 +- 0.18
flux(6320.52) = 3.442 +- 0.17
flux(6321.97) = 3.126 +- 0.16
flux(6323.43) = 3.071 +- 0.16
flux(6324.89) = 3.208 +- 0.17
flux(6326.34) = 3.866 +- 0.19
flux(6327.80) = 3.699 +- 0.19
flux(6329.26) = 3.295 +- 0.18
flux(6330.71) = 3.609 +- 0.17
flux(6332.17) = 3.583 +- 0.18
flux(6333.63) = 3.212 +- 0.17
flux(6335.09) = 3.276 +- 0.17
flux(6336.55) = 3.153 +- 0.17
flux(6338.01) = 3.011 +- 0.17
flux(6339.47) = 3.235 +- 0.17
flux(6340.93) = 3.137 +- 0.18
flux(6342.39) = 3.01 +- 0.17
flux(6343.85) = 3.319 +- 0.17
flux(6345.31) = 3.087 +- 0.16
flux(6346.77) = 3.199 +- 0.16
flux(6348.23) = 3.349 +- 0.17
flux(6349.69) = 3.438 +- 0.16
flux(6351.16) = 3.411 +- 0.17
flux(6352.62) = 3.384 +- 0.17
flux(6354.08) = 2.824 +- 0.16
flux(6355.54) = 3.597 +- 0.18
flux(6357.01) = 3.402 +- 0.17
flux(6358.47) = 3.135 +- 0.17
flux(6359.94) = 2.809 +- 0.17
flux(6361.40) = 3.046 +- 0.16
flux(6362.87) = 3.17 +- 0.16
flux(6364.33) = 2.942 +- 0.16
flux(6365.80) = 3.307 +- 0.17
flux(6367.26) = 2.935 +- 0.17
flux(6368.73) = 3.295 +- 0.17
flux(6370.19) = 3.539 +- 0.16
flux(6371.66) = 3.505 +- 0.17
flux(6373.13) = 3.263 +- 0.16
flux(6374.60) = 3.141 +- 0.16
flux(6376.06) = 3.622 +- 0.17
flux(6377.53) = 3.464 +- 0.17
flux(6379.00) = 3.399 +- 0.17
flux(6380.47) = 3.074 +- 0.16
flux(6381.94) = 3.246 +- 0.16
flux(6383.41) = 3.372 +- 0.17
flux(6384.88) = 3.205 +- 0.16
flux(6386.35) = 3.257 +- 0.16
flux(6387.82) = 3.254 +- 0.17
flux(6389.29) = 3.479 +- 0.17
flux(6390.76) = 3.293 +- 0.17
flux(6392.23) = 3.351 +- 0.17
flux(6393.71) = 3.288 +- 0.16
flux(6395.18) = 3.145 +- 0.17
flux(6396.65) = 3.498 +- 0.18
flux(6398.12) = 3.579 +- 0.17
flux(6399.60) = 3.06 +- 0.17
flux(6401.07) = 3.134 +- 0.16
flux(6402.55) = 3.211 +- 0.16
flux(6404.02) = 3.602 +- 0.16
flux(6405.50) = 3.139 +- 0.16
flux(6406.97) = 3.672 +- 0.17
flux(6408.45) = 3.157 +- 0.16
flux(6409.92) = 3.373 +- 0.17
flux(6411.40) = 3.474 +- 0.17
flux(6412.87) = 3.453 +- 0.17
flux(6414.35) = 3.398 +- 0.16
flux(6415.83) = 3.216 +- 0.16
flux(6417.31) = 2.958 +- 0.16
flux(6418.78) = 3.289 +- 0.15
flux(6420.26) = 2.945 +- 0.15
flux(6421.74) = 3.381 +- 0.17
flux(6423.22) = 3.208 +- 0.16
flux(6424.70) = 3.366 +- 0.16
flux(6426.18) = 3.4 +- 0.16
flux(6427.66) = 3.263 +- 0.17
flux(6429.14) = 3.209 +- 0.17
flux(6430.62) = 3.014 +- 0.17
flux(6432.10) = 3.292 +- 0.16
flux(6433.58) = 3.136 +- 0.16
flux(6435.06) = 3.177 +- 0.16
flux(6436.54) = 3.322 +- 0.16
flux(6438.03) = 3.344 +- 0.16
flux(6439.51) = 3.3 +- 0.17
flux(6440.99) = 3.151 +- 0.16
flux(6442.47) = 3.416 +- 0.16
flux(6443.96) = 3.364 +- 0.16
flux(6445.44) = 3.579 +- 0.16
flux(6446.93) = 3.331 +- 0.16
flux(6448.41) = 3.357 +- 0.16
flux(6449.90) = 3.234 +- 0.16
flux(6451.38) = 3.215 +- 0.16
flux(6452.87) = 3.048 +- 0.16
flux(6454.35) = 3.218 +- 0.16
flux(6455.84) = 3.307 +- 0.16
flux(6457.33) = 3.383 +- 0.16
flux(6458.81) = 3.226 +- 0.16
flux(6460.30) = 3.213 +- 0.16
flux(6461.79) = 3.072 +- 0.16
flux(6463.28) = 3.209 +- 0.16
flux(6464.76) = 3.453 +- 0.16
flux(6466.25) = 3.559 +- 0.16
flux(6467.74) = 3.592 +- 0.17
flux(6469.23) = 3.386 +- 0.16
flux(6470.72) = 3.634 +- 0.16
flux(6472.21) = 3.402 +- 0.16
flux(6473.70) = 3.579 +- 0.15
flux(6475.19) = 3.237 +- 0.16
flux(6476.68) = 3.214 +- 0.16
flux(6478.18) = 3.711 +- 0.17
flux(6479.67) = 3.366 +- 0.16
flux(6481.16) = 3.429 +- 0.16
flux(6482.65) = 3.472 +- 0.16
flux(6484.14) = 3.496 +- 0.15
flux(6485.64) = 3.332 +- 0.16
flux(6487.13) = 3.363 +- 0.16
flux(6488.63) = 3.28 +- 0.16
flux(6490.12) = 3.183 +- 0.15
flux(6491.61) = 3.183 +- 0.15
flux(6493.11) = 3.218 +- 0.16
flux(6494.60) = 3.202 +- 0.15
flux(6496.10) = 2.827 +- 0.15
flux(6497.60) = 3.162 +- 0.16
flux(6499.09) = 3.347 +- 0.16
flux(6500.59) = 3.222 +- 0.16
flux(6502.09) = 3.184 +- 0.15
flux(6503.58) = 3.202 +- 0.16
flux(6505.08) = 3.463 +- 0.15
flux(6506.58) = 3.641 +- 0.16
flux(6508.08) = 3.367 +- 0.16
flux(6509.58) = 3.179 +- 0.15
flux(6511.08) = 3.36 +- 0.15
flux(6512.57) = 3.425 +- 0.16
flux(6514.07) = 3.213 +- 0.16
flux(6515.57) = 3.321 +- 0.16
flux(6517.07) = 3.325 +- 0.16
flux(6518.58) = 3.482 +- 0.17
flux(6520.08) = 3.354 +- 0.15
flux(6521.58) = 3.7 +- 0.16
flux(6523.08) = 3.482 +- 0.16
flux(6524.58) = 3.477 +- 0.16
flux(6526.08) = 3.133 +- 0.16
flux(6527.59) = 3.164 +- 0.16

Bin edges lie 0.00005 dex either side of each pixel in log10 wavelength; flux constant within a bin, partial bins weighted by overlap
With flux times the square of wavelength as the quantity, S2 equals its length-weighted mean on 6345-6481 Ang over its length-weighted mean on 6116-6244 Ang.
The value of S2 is 1.1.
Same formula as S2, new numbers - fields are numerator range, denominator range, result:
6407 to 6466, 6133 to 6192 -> 1.11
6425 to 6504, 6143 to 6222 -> 1.13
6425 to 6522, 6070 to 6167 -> 1.14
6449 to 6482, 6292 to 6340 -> 1.07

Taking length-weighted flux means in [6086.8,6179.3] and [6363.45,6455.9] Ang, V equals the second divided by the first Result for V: 1.02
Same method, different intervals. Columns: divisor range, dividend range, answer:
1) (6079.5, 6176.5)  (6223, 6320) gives 0.99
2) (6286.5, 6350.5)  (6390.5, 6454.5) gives 1.01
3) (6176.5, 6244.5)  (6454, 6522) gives 1.05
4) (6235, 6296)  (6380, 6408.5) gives 1.04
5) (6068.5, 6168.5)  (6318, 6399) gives 1.01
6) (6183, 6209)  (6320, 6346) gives 1.02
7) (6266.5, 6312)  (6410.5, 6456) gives 1.02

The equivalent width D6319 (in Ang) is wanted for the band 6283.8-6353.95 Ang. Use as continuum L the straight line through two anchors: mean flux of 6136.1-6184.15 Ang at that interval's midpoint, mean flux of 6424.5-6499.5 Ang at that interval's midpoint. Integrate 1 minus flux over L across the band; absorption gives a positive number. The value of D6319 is 0.6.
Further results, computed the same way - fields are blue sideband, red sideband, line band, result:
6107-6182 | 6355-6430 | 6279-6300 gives 0.5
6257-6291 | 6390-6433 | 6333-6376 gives 0.2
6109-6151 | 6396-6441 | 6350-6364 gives 0.3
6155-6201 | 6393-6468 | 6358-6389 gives 0.3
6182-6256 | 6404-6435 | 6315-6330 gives -0.6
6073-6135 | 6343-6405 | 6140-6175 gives 0.3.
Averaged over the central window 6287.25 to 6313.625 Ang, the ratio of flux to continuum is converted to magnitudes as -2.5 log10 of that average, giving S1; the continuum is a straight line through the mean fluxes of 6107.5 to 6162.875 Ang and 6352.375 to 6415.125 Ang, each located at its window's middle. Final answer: 0.02 mag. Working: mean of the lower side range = 3.23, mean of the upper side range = 3.29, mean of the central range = 3.21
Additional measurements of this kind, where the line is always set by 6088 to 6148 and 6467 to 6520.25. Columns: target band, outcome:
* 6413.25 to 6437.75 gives 0.03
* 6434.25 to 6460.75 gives 0.01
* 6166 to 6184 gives 0.02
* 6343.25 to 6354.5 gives 0.01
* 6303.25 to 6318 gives 0.01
